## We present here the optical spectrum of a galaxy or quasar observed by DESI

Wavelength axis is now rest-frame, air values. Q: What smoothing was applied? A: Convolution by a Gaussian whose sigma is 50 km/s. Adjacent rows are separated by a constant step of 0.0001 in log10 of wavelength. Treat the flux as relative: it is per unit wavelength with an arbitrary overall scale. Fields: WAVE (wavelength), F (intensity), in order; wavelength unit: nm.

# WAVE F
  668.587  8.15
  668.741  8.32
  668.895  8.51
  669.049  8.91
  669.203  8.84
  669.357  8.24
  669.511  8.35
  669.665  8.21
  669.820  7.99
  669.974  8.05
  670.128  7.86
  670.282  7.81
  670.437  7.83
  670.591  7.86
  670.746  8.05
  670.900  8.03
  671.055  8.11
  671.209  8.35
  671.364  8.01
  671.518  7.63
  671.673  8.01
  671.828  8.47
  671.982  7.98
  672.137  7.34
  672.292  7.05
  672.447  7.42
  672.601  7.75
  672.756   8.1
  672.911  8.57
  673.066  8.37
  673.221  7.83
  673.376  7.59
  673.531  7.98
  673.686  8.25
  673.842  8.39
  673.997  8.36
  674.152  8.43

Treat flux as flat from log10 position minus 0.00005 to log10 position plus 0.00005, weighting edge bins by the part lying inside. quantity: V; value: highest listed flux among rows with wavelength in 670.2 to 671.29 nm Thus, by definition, 8.35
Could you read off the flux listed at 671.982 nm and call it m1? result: 7.98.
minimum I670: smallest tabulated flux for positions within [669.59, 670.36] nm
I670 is 7.81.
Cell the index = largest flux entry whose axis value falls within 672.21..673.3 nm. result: 8.57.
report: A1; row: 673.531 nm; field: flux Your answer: 7.98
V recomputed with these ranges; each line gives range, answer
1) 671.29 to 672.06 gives 8.47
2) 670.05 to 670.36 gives 7.86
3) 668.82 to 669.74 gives 8.91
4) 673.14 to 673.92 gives 8.39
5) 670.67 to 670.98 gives 8.05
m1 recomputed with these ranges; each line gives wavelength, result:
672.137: 7.34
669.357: 8.24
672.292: 7.05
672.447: 7.42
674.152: 8.43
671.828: 8.47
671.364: 8.01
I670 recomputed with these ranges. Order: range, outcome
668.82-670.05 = 7.99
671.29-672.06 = 7.63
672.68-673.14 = 8.1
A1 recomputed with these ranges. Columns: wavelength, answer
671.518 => 7.63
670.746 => 8.05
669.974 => 8.05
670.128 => 7.86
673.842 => 8.39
